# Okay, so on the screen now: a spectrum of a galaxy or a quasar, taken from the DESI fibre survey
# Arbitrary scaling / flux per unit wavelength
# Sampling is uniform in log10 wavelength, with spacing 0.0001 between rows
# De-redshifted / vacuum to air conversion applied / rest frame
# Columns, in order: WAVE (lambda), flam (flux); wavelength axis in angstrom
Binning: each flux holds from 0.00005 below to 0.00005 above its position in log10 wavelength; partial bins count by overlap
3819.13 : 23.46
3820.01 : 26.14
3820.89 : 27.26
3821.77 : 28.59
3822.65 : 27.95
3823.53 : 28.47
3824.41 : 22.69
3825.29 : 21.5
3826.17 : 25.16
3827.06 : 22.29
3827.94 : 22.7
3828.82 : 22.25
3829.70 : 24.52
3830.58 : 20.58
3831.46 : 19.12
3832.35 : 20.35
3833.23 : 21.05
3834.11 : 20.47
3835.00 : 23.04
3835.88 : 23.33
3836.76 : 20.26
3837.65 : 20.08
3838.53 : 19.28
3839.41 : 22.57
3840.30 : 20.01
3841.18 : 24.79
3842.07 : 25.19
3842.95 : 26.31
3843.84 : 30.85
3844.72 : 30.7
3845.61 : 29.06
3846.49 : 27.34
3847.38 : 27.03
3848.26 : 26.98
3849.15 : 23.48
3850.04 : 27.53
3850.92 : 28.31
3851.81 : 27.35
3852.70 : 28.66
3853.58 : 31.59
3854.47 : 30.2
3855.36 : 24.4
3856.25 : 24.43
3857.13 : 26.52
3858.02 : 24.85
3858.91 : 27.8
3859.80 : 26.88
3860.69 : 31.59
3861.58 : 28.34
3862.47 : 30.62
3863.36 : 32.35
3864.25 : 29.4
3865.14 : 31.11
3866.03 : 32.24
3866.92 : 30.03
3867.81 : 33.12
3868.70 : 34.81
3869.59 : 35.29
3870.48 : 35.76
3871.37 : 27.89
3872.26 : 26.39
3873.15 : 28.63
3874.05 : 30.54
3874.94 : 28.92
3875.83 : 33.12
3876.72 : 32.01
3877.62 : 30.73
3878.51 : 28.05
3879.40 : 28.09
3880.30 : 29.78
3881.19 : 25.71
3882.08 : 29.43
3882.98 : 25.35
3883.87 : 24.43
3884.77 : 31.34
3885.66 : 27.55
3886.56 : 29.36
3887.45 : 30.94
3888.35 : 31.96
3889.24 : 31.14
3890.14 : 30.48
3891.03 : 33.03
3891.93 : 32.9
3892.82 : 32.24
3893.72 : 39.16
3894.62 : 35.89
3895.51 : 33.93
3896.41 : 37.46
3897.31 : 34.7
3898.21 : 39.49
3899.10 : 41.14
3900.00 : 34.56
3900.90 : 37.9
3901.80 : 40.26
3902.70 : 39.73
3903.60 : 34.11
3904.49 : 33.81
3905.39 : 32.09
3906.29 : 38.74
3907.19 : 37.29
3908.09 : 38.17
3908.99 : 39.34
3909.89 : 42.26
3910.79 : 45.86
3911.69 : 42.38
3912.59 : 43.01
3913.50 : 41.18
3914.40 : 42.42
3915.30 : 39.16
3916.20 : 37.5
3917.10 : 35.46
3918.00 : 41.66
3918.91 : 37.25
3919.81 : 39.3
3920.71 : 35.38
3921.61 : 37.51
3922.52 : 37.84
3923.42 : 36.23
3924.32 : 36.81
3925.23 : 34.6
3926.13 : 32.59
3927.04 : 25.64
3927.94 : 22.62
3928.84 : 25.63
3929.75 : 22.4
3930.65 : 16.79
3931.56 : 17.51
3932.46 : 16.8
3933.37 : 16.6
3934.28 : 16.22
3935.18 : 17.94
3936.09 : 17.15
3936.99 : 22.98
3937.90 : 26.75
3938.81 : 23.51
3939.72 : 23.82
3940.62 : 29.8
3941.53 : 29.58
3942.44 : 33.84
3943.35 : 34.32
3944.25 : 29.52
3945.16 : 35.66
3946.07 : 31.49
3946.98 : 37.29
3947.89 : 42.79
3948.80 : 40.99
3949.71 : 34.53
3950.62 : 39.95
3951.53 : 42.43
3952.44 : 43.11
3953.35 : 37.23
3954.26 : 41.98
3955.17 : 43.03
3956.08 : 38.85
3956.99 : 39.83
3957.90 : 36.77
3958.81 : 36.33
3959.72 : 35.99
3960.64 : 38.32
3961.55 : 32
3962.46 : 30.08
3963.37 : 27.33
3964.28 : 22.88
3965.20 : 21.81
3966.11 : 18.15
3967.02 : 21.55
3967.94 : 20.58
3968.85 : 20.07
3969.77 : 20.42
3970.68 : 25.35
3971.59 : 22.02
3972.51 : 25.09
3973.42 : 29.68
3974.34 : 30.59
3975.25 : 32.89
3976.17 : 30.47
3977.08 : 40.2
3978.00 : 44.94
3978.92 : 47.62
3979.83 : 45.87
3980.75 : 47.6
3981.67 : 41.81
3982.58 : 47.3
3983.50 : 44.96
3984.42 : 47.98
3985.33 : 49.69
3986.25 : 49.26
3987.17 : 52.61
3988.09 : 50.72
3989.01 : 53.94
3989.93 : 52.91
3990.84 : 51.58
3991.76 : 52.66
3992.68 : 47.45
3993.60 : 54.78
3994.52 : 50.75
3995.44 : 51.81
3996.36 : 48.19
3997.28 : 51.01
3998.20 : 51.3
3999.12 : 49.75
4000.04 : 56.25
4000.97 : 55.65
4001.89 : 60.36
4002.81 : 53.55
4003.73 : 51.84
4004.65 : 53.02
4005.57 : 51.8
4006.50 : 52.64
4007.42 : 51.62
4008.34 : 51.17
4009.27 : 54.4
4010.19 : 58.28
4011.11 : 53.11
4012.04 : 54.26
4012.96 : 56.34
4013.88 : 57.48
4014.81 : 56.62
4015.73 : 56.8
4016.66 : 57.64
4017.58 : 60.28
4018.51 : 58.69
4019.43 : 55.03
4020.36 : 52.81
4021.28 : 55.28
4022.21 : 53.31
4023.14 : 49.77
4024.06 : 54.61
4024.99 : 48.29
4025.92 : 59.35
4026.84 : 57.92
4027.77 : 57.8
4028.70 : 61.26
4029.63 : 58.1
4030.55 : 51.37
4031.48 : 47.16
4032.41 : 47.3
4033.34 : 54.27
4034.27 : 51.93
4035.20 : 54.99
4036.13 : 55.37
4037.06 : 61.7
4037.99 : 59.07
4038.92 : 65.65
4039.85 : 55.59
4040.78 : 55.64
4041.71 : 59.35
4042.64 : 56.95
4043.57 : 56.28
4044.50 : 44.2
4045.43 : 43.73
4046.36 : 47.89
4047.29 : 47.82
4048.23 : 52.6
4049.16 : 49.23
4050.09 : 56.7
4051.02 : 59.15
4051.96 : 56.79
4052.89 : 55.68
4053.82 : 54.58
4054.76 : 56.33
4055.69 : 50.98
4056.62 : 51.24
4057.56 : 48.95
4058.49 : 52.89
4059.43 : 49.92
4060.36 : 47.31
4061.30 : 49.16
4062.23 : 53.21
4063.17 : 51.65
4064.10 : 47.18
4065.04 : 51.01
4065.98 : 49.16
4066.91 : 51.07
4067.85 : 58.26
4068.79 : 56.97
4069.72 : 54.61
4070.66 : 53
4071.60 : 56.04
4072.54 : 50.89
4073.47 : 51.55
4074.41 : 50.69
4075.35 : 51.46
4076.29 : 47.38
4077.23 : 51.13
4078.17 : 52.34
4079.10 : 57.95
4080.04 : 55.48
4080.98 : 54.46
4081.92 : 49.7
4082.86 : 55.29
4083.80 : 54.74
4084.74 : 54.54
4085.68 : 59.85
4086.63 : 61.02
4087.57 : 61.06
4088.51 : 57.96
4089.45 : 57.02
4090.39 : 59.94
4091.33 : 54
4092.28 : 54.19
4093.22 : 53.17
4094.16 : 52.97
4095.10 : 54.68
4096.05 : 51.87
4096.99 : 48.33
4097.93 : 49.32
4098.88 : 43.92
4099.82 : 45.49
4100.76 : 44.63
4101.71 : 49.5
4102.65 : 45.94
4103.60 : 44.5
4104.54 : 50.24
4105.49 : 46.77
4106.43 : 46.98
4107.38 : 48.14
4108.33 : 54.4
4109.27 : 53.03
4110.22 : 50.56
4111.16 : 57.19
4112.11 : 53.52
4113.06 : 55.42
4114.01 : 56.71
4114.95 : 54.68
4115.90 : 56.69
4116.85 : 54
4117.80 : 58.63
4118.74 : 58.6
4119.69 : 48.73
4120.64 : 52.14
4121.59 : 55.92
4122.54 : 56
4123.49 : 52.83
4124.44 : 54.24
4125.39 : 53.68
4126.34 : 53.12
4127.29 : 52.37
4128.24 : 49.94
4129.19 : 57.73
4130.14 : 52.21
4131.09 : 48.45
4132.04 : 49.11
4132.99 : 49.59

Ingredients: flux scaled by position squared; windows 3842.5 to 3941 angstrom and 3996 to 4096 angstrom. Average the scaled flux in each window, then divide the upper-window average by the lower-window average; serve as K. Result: 1.9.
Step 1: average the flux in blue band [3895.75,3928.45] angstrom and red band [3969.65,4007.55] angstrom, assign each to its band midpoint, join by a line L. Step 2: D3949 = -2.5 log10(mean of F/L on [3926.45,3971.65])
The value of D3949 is 0.39 mag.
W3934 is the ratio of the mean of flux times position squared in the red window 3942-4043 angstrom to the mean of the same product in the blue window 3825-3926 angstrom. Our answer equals 1.6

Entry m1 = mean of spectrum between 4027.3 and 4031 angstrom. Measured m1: 57.2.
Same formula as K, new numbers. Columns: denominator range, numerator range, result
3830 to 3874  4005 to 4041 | 2.24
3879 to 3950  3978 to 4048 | 1.71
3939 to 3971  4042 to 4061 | 1.68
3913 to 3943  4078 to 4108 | 1.93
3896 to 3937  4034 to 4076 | 1.71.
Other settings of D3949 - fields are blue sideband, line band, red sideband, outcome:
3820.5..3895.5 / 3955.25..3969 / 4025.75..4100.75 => 0.33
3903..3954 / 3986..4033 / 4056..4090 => -0.21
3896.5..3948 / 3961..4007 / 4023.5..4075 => 0.04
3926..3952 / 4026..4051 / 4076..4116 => -0.24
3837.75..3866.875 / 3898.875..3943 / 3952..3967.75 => -0.05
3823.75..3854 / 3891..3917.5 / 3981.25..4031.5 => -0.07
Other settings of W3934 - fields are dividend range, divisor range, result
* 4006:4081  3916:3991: 1.66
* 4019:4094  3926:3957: 1.91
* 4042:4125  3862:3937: 1.79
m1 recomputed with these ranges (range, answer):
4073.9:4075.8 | 51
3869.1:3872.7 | 31.4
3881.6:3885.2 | 27.6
